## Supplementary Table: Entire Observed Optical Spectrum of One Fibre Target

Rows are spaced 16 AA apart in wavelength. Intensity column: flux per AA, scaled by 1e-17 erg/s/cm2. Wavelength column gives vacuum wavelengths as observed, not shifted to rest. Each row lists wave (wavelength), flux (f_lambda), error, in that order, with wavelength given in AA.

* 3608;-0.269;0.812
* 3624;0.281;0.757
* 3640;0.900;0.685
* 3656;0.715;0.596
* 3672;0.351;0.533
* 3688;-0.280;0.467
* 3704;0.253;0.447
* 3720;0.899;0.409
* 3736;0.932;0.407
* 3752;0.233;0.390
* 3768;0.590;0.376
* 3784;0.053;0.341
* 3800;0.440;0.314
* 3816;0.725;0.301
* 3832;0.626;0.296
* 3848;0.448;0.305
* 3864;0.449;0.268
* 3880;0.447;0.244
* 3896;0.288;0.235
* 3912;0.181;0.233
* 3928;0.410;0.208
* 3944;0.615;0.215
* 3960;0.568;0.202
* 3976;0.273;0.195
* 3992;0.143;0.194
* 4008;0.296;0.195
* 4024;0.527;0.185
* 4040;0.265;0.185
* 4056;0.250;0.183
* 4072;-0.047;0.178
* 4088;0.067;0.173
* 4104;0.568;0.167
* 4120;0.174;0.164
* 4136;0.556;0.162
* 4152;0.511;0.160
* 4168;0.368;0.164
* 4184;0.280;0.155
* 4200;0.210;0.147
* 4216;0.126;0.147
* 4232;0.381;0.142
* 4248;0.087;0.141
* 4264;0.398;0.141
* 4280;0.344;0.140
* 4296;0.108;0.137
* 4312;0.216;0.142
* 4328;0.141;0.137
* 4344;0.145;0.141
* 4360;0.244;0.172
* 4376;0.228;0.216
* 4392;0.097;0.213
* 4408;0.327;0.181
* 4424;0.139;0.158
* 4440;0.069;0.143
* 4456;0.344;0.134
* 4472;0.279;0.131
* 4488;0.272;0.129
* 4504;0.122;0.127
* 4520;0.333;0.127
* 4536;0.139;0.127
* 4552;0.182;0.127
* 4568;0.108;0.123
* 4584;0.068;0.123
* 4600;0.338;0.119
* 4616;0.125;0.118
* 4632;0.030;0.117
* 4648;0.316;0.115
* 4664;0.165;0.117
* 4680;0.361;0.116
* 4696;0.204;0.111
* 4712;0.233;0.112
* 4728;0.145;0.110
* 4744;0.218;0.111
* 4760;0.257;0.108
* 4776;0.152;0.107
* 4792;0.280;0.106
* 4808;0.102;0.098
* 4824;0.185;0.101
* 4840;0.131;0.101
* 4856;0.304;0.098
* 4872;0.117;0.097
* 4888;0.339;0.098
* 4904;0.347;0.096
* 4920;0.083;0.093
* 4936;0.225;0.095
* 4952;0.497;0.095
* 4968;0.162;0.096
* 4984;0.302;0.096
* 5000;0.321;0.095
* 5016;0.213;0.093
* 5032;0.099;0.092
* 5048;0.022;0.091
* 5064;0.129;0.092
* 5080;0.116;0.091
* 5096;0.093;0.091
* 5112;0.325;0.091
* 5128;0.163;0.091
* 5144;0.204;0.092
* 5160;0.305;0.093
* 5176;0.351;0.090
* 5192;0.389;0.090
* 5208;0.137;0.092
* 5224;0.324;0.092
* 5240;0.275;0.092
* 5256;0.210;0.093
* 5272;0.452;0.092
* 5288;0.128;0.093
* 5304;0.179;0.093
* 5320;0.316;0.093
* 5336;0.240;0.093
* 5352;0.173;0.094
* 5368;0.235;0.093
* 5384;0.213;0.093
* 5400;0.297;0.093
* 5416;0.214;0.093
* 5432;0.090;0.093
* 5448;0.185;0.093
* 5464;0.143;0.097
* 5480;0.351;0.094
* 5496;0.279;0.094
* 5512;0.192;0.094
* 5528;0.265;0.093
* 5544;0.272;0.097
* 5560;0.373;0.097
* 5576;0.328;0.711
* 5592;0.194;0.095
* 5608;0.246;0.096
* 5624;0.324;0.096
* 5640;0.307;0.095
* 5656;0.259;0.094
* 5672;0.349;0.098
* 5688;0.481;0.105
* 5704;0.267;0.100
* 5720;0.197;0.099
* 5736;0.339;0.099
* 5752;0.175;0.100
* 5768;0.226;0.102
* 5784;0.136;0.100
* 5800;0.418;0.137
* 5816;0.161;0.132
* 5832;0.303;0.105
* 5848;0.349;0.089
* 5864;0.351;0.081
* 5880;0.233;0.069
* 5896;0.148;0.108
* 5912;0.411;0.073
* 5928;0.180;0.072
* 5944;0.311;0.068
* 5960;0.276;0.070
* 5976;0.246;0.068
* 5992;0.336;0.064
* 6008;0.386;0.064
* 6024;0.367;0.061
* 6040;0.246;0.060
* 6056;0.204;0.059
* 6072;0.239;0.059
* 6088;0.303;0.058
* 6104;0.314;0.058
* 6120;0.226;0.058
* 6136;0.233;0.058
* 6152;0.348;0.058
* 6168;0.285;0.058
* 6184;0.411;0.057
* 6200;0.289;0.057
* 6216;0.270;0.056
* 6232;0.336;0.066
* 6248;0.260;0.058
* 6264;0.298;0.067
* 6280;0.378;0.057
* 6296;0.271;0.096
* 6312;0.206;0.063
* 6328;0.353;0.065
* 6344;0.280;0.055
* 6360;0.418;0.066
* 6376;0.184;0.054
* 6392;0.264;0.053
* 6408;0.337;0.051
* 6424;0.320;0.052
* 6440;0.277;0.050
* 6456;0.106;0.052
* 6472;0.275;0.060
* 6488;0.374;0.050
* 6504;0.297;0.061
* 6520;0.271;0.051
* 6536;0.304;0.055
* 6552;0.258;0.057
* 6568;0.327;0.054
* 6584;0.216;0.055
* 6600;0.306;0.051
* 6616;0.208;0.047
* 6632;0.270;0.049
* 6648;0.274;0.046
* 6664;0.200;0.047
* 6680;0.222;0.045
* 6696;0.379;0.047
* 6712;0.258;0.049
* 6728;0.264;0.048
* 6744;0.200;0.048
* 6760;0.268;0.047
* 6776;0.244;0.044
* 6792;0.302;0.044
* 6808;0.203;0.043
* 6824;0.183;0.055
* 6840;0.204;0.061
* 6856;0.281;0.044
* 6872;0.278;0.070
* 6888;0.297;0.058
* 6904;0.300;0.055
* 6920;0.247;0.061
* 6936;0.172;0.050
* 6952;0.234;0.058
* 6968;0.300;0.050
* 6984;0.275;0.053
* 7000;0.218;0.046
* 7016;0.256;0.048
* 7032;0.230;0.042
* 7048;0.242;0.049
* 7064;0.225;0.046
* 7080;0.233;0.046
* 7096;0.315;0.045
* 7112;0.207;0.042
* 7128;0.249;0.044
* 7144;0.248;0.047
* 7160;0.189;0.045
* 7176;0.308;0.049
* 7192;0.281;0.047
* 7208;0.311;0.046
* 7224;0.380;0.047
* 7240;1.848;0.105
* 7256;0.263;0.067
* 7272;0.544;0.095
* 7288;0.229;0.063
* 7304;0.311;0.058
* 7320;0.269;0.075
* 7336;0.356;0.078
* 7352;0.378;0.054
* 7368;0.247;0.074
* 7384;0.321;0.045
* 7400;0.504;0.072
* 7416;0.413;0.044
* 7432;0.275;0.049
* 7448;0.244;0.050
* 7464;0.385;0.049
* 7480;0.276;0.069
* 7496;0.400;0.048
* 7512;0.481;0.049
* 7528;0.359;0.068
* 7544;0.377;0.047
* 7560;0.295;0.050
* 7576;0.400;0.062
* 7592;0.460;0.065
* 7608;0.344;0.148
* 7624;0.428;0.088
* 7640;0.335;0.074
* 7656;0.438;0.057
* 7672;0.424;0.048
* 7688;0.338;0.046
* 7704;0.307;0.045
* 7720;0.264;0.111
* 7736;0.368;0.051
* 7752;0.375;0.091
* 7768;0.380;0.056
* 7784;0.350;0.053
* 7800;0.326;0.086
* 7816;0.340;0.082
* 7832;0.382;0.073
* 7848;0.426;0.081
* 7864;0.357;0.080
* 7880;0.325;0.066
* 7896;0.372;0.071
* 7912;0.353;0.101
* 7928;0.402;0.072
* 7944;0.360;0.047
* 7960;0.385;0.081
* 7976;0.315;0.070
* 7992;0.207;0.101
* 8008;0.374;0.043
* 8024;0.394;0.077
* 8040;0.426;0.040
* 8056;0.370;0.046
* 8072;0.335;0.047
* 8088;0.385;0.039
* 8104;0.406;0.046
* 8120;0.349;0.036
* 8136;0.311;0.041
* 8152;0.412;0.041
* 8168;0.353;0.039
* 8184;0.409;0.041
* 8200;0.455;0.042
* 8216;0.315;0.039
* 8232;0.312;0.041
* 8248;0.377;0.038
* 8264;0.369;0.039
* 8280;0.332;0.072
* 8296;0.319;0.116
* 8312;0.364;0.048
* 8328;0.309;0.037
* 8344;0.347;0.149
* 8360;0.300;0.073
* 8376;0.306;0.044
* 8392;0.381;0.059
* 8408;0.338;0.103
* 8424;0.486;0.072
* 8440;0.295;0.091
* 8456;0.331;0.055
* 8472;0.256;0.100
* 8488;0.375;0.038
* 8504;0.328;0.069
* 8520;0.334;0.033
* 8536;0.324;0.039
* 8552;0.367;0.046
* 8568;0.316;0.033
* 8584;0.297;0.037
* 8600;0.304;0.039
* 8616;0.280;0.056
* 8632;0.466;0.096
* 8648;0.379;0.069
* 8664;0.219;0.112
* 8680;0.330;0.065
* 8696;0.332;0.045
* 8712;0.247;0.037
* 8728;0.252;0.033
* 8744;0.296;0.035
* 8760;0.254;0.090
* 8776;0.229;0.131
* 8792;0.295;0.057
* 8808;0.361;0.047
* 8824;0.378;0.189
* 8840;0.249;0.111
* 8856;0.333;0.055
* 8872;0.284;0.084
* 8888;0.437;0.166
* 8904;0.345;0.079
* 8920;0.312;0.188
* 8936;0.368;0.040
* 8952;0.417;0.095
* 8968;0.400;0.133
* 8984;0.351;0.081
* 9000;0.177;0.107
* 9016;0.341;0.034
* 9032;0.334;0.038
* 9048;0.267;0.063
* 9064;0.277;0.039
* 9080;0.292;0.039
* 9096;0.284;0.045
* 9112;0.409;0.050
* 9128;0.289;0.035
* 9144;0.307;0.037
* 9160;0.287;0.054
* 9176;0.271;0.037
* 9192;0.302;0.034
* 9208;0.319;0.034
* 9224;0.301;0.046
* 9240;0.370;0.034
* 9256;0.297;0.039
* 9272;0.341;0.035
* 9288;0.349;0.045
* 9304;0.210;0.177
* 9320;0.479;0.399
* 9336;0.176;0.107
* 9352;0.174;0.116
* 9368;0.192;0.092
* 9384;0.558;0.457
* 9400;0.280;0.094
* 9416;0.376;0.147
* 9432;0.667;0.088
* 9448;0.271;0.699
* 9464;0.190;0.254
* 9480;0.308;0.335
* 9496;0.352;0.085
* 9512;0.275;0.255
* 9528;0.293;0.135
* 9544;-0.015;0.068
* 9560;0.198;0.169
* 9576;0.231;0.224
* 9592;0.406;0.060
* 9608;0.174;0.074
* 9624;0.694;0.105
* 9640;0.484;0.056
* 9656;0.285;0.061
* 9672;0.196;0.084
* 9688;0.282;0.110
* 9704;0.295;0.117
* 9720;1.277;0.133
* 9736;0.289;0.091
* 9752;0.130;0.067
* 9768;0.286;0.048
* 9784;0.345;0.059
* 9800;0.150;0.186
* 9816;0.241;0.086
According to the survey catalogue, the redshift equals 0.94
